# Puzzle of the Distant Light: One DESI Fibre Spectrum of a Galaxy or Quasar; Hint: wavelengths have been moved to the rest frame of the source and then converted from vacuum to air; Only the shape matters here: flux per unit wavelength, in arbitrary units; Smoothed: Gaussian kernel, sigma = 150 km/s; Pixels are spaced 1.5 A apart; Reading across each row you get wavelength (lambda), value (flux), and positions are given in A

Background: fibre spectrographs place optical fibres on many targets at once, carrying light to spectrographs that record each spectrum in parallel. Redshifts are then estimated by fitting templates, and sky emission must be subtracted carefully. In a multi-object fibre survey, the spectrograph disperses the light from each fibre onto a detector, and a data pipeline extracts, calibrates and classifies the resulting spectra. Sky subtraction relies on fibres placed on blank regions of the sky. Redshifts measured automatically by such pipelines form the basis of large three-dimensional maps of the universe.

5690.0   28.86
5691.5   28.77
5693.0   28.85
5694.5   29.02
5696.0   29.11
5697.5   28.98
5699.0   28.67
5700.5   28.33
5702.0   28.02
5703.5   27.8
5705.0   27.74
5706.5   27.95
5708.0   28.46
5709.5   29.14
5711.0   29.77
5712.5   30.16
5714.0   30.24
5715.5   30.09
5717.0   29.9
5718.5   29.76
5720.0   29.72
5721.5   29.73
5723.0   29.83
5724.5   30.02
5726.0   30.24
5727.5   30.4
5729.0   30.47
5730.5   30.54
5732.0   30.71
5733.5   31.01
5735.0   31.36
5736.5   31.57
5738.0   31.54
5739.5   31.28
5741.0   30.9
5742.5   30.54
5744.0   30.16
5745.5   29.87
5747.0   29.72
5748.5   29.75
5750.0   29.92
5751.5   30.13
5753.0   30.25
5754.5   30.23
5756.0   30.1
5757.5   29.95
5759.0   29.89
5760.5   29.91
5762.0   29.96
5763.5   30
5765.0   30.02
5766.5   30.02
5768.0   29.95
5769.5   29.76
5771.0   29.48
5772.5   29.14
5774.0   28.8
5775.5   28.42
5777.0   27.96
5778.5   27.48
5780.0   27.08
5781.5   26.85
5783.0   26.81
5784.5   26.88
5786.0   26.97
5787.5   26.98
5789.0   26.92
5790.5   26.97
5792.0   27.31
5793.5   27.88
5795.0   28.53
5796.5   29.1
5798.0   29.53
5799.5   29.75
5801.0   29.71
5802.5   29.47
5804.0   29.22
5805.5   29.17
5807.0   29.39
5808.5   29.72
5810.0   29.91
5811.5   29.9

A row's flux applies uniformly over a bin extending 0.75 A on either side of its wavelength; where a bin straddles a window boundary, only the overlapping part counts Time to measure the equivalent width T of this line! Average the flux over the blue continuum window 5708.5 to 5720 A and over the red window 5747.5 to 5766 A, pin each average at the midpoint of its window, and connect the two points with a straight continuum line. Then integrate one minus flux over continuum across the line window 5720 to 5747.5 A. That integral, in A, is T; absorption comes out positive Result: -0.6 A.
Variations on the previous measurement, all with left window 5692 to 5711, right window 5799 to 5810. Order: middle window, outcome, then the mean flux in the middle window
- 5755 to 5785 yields 0.2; 29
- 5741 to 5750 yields -0.3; 30.1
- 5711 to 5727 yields -0.7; 30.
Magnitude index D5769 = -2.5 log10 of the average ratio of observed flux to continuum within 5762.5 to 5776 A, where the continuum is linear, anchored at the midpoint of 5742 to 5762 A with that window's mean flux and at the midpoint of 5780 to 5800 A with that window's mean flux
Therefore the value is -0.02 mag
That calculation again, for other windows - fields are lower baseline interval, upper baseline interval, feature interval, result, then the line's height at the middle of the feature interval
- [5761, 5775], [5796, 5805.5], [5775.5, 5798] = 0.077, 29.5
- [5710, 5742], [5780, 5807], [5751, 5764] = -0.025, 29.4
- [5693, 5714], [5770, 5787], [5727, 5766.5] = -0.080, 28.2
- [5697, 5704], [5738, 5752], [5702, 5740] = -0.024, 29.3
